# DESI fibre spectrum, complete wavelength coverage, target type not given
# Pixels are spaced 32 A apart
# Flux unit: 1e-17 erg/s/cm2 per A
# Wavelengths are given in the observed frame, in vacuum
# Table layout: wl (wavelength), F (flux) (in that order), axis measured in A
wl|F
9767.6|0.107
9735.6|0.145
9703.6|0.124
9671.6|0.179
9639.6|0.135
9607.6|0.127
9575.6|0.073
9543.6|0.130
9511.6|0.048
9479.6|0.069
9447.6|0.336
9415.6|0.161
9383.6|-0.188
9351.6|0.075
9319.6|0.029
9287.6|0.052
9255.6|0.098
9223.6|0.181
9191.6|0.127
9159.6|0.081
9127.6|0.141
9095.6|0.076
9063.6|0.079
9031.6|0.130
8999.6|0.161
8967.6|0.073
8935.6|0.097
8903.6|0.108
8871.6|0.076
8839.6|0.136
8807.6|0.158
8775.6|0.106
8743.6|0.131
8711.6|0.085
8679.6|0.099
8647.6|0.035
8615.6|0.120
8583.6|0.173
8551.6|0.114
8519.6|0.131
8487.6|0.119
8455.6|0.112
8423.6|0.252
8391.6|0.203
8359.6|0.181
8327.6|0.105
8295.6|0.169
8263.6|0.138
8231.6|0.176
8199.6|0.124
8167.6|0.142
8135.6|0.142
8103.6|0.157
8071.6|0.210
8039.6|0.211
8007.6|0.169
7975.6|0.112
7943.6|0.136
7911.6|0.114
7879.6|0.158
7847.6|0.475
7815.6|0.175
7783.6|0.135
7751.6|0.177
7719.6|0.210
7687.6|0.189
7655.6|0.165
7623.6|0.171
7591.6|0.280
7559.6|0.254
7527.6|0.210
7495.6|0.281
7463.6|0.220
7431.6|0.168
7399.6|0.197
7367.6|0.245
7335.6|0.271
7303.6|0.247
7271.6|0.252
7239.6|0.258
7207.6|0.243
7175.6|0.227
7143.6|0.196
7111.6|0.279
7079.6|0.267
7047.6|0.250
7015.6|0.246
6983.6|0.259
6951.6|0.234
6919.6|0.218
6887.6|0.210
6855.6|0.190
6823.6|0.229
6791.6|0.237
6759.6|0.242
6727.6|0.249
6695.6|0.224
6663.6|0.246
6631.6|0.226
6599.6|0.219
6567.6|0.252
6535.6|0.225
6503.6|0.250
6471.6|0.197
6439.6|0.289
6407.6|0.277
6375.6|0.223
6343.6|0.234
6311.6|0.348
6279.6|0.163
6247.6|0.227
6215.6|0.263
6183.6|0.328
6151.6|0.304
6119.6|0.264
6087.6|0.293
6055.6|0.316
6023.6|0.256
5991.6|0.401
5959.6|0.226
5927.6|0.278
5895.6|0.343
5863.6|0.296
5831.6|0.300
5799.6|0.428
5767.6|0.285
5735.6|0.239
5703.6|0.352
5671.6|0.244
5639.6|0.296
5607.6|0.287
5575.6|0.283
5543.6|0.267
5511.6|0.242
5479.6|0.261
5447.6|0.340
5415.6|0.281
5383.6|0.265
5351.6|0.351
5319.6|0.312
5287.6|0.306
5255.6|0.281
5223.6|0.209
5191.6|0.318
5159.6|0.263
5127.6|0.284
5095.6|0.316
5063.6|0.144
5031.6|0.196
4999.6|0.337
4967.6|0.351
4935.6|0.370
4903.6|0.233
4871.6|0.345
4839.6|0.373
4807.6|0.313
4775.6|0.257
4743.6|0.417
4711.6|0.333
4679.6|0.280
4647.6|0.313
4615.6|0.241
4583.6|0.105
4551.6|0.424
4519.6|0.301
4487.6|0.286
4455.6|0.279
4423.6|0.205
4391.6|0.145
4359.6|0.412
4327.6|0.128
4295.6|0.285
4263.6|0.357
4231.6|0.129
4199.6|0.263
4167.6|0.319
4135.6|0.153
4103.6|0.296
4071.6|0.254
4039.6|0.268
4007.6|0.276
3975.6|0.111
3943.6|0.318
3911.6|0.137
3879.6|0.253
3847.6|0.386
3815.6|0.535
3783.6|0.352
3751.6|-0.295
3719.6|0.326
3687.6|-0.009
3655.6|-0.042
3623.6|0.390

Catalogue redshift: 0.20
